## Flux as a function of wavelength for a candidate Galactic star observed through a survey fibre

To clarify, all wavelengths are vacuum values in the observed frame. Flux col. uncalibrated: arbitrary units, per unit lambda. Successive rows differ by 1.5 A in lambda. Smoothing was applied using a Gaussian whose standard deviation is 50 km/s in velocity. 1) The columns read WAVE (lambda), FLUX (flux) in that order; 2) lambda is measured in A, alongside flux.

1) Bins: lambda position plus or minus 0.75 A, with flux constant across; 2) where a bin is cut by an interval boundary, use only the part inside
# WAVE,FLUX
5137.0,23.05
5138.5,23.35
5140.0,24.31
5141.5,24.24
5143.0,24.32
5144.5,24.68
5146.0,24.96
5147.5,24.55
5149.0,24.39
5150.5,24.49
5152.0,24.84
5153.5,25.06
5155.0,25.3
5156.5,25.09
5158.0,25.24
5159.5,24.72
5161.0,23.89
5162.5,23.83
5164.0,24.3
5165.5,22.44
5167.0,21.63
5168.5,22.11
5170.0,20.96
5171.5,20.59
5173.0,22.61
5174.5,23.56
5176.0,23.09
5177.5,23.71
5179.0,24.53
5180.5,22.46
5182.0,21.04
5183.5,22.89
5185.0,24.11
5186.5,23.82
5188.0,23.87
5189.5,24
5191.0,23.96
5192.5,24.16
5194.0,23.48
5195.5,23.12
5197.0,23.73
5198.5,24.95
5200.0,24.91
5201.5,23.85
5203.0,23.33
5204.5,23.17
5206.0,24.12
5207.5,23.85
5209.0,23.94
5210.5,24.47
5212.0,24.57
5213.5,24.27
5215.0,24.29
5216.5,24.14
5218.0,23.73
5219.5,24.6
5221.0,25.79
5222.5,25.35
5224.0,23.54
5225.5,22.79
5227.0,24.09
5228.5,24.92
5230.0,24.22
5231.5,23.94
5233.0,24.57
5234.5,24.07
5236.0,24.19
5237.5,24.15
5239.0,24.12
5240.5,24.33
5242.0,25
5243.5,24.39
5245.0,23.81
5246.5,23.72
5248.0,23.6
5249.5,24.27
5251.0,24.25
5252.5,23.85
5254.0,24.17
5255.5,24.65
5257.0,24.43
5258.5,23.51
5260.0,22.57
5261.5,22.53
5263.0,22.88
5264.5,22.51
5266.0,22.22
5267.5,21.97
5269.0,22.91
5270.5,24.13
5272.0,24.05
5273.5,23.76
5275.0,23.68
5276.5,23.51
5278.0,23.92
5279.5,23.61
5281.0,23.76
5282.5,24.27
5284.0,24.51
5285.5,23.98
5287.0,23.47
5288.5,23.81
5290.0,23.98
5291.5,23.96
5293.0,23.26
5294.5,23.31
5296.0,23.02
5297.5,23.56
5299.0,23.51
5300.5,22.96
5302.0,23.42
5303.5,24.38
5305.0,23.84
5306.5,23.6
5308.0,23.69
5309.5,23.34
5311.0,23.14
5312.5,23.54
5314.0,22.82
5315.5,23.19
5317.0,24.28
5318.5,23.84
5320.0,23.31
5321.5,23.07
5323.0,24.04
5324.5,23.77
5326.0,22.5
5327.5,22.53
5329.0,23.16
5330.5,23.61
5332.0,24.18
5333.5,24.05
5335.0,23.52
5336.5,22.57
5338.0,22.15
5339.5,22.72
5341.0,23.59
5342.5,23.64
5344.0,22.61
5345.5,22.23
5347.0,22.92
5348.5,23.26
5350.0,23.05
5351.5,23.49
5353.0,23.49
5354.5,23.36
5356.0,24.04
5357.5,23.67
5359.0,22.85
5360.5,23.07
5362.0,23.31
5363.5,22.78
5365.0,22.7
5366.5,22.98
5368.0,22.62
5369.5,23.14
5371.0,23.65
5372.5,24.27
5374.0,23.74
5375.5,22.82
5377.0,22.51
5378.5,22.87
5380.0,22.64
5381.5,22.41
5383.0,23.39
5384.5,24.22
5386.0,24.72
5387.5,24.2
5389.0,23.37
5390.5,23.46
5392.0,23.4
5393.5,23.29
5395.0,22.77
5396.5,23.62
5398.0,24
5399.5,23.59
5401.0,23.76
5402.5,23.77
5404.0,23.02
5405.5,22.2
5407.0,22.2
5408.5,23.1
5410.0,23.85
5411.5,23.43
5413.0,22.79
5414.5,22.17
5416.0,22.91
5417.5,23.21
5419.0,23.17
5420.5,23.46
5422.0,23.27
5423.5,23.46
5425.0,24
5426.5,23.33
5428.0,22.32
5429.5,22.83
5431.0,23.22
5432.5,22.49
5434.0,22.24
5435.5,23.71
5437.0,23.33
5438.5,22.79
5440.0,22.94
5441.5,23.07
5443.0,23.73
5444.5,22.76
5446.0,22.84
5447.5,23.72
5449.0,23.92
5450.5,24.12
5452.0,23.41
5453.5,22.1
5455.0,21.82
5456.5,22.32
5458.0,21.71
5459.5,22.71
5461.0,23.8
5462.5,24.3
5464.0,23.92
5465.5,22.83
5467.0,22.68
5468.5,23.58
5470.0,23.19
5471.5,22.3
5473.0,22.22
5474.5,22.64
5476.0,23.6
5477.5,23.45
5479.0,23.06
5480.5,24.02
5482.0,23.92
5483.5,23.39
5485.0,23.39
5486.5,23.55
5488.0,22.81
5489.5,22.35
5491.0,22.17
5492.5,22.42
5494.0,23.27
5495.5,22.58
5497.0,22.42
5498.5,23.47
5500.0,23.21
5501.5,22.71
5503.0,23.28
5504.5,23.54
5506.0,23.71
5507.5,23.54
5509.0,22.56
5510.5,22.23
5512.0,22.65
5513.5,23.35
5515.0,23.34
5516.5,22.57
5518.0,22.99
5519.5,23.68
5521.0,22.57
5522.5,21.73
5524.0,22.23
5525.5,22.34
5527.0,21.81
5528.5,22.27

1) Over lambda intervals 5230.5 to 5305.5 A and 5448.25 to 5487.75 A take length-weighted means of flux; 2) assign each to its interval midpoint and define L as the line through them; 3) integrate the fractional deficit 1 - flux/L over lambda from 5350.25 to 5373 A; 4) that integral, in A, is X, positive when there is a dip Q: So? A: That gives 0.2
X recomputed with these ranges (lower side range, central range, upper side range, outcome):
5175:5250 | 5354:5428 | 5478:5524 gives 0.3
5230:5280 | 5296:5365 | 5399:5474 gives 0.4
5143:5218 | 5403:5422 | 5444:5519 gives 0.2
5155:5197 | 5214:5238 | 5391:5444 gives -1.0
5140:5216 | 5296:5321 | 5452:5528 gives -0.1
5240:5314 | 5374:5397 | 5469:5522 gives 0.0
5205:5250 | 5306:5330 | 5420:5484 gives 0.4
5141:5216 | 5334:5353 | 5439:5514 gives 0.3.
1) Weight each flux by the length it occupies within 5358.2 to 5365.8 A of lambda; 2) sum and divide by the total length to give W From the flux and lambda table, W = 22.9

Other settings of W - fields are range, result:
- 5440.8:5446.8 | 23.1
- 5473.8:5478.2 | 23.2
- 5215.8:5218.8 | 23.9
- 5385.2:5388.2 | 24.5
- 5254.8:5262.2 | 23.5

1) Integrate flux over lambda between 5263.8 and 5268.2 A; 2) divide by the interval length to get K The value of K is 22.2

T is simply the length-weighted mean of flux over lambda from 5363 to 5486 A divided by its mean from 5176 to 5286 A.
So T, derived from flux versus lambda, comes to 0.97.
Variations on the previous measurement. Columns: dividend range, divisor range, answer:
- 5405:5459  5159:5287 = 0.97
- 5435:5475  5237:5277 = 0.97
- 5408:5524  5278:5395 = 0.99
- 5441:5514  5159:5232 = 0.98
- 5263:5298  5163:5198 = 1.02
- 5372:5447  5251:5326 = 0.99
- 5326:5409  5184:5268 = 0.97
